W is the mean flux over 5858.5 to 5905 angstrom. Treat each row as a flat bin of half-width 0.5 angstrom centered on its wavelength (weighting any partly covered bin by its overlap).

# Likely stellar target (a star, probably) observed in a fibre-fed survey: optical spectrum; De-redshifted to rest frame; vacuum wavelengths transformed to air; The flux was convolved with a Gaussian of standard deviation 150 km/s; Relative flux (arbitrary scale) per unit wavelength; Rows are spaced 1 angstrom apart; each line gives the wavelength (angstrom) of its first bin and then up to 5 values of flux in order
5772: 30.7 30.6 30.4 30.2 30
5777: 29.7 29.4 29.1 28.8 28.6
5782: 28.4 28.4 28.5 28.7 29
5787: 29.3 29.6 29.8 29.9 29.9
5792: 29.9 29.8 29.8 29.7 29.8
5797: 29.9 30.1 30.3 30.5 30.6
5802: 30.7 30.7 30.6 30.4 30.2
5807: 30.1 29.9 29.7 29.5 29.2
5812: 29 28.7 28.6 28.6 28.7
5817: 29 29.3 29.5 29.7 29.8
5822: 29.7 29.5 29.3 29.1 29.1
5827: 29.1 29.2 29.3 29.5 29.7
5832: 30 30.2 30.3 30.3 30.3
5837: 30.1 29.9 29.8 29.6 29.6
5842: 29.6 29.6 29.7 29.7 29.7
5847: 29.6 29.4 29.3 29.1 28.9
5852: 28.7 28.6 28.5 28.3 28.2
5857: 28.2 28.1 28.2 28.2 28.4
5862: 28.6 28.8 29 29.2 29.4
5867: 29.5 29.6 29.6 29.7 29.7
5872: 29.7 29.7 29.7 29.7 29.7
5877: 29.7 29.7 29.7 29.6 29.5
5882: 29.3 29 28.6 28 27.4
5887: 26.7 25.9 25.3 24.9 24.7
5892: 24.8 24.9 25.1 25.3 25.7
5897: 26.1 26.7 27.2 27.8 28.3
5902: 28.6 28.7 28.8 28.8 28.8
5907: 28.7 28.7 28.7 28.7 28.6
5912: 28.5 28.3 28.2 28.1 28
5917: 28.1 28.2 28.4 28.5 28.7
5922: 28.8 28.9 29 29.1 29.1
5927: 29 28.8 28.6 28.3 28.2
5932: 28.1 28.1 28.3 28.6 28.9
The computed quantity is 28.1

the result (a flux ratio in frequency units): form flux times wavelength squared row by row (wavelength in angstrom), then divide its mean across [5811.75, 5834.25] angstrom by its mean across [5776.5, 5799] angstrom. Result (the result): 1.01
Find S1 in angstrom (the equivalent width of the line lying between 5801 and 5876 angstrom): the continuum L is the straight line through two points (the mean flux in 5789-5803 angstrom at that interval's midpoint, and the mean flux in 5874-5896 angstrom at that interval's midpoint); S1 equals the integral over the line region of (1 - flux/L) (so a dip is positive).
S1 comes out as -1.5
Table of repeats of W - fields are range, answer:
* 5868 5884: 29.6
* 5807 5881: 29.3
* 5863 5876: 29.5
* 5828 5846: 29.8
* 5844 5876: 29.1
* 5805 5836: 29.5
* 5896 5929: 28.4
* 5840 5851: 29.5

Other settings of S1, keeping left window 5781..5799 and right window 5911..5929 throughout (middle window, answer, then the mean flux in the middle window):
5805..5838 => -0.3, 29.5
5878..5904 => 1.4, 27.2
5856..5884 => -0.3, 29.2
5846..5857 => 0.1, 28.9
